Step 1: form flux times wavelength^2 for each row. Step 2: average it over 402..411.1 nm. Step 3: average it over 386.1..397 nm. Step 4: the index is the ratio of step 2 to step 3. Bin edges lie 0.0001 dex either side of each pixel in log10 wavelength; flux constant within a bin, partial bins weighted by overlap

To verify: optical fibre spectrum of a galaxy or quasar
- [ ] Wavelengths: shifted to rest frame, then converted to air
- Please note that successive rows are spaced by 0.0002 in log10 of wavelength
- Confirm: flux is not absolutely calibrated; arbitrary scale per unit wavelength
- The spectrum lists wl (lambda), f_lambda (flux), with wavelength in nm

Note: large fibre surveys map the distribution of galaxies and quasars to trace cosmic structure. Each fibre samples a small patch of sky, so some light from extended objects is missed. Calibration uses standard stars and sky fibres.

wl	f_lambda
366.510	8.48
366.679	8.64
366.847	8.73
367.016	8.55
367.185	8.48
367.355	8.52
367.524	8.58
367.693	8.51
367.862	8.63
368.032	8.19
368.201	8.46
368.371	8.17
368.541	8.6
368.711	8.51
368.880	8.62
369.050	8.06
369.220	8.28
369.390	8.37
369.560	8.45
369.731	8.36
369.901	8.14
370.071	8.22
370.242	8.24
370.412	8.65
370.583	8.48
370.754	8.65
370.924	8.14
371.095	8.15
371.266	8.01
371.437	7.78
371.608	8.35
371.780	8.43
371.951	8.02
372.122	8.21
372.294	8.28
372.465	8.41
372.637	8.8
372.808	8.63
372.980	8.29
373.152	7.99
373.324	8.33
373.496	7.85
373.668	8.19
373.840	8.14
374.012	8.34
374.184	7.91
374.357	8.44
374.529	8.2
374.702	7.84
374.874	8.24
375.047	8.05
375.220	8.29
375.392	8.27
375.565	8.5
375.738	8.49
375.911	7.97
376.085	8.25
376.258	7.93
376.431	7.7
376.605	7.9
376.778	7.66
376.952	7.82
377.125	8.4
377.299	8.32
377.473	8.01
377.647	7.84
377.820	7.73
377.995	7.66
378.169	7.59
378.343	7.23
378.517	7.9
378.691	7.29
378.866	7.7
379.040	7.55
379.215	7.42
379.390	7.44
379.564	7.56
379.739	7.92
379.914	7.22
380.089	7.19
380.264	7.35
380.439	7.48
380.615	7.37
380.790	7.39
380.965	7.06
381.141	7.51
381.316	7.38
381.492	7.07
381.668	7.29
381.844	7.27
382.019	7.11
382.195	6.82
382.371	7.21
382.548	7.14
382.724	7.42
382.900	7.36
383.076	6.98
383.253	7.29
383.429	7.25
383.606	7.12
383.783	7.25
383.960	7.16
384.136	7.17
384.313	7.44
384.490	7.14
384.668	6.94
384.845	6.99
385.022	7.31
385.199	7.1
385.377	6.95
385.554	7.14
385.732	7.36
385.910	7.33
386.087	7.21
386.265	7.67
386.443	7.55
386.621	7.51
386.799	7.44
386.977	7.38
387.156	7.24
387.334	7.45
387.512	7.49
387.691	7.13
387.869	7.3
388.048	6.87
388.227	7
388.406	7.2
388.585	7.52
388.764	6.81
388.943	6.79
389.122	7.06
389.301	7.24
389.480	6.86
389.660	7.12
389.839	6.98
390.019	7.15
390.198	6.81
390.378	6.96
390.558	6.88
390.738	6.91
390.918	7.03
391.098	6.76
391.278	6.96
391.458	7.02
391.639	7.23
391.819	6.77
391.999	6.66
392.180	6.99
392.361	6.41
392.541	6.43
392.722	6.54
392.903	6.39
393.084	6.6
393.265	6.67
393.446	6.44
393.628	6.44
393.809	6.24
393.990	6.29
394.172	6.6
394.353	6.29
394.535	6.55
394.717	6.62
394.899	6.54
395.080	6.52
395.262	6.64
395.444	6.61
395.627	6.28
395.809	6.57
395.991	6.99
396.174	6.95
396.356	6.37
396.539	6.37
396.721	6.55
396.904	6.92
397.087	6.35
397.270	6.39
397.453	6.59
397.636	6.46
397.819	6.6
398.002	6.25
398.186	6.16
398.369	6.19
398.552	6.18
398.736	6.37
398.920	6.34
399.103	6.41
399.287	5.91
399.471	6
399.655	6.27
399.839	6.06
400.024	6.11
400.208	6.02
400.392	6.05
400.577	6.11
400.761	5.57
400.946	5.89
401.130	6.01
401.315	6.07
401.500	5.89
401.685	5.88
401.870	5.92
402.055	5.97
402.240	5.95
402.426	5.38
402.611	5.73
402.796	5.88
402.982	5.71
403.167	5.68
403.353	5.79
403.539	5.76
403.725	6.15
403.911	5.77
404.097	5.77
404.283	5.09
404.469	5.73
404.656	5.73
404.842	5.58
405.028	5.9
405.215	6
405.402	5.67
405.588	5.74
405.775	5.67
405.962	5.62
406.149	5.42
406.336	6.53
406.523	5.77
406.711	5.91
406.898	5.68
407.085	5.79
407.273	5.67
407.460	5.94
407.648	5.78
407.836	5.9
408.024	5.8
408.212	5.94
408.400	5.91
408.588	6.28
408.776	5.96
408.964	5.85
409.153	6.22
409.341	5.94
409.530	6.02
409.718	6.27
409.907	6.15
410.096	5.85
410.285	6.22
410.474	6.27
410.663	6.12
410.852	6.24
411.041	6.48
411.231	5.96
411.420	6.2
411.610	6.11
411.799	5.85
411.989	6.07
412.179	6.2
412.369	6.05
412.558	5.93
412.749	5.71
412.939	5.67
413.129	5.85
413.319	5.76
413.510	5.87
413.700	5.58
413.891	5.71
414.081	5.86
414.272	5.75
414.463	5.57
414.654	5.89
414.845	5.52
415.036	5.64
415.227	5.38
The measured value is 0.93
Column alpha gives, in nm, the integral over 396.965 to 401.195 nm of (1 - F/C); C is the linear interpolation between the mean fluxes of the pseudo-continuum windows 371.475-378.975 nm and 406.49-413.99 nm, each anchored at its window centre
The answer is 0.284 nm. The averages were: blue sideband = 8.07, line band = 6.19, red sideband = 5.96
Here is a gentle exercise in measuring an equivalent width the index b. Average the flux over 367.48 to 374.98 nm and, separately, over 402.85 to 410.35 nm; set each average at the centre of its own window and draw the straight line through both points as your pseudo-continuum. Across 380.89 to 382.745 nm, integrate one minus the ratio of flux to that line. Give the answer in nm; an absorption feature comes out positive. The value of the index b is 0.09 nm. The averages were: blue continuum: 8.3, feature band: 7.2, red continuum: 5.85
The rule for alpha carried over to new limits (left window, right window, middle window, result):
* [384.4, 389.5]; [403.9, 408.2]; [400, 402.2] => 0.07 nm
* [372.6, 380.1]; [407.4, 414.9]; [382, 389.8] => 0.22 nm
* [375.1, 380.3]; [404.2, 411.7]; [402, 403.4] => 0.11 nm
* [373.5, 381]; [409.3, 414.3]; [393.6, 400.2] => 0.37 nm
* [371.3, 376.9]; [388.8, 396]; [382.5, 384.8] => 0.07 nm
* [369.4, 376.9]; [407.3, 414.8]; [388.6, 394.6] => 0.30 nm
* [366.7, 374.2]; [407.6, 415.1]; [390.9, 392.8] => 0.08 nm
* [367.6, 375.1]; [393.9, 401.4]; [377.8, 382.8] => 0.16 nm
